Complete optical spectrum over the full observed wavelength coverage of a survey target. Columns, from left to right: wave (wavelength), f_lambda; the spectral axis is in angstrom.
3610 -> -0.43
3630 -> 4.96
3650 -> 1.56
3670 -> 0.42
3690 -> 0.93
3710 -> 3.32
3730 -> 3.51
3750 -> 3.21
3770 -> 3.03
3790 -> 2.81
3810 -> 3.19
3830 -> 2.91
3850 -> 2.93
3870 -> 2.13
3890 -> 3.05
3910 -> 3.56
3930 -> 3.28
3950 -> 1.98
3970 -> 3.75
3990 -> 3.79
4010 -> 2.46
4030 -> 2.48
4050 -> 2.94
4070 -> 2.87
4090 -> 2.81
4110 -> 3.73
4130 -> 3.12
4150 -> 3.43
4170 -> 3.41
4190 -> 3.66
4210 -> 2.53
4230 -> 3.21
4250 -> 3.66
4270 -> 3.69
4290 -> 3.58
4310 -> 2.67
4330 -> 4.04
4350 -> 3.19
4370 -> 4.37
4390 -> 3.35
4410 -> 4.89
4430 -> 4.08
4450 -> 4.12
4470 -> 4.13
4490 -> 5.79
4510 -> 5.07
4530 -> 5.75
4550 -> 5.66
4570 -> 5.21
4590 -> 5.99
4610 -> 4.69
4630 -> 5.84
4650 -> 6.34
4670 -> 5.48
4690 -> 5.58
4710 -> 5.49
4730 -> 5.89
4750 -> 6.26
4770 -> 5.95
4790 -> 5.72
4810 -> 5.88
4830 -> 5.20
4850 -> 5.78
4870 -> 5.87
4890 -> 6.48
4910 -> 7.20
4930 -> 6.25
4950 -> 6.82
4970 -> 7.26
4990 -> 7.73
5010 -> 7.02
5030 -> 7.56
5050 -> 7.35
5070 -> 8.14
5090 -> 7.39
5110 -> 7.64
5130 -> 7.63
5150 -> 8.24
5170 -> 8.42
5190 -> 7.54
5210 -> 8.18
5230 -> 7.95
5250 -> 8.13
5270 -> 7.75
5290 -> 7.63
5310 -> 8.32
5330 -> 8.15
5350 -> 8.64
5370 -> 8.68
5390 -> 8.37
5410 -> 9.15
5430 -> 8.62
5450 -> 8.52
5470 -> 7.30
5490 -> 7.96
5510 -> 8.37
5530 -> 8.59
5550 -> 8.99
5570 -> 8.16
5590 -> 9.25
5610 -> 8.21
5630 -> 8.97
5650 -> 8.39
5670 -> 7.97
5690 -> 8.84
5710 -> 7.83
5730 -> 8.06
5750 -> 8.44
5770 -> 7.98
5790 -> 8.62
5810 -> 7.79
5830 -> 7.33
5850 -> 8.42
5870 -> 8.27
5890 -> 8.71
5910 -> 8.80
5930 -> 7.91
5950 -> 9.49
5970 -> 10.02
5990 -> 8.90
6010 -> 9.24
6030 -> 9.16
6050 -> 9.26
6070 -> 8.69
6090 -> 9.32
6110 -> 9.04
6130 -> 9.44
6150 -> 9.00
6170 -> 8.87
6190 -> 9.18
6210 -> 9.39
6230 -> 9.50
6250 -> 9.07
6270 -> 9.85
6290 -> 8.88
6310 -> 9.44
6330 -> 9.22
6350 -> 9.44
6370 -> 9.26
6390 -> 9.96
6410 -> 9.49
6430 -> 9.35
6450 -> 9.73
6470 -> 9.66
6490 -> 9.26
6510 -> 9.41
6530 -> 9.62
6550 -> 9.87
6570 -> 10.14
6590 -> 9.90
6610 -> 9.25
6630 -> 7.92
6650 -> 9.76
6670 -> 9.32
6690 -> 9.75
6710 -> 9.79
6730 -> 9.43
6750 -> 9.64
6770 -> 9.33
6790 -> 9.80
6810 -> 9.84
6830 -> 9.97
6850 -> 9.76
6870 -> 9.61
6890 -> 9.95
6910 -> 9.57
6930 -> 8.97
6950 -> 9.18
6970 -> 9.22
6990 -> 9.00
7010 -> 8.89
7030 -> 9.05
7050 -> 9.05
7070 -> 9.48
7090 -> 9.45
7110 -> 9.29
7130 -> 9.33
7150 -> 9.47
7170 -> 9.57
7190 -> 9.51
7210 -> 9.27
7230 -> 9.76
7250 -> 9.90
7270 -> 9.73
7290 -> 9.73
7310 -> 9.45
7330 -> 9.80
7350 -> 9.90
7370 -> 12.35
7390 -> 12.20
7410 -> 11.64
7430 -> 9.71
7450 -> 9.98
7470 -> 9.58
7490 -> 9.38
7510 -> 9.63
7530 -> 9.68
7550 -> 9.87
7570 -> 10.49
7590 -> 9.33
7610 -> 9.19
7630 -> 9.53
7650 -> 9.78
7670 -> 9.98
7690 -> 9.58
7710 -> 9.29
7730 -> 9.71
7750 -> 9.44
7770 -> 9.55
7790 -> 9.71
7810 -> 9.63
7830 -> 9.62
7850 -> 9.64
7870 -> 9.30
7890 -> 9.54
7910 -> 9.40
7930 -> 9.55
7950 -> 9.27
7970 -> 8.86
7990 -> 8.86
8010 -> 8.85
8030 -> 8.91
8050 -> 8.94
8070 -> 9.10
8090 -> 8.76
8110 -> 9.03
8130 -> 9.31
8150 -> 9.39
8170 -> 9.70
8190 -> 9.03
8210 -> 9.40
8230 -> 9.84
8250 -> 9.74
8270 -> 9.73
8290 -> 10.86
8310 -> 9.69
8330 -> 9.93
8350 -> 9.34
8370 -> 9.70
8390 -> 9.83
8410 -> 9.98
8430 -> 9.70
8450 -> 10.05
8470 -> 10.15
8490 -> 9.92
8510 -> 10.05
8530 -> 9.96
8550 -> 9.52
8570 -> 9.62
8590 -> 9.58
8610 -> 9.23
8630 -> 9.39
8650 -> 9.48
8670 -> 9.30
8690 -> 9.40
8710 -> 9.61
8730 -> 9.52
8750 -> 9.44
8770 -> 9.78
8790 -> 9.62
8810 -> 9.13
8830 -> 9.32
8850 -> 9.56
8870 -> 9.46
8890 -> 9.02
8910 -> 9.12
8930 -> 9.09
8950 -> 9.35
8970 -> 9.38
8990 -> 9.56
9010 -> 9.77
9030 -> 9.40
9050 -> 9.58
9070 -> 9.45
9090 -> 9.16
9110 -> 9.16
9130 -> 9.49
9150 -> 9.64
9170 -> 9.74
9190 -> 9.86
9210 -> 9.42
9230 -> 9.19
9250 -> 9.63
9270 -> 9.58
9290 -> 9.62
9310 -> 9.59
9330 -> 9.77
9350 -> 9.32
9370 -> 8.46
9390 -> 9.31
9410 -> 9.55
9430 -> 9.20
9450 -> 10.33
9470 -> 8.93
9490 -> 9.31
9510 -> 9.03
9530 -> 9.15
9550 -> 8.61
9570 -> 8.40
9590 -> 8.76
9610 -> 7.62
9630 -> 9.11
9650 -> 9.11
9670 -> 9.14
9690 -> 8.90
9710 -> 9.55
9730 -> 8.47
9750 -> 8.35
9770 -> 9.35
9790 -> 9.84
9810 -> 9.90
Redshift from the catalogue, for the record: 0.12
